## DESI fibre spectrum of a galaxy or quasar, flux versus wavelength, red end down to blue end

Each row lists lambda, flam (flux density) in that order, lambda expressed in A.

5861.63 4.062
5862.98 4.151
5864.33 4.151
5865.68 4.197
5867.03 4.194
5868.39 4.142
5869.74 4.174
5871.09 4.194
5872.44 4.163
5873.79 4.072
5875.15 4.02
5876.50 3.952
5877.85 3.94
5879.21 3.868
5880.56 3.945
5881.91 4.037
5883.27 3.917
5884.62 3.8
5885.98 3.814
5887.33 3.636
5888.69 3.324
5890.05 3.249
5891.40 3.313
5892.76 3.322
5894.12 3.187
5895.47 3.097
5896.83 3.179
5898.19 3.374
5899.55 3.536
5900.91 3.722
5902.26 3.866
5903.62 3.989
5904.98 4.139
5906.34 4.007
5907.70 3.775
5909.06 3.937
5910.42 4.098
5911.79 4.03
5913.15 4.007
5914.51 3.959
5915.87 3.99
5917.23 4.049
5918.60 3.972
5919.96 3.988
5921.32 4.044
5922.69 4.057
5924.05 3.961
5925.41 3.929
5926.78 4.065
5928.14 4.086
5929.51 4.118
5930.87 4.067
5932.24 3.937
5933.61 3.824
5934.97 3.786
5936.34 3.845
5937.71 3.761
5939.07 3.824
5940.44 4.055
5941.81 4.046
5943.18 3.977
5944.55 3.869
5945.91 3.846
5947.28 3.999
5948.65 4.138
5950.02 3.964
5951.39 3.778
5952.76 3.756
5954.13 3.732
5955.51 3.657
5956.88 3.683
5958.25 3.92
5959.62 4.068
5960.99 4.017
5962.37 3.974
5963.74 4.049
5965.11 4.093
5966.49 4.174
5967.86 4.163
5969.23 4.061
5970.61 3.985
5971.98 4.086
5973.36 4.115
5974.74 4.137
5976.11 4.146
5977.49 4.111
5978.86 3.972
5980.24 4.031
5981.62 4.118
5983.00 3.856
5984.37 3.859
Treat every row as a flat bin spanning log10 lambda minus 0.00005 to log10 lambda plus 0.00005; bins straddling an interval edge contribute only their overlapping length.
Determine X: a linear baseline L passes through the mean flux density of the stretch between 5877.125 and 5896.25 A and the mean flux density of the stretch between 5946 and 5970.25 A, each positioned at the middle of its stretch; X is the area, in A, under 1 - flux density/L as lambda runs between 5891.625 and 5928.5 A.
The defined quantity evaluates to -1.0 A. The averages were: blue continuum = 3.6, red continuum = 3.95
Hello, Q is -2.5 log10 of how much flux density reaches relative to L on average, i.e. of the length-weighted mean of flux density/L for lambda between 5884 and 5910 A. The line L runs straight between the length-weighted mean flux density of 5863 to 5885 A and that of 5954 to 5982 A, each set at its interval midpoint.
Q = 0.127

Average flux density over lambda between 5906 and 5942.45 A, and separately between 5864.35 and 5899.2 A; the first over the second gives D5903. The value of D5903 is 1.05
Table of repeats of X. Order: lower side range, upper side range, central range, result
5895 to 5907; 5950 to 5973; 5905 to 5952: -2.1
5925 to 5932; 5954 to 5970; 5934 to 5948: 0.4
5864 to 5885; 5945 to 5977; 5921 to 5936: 0.1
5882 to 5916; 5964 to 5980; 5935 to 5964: 0.5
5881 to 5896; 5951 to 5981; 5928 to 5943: -0.5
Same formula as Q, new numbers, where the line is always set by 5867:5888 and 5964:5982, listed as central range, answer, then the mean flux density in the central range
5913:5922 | 0.01 mag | 4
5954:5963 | 0.06 mag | 3.87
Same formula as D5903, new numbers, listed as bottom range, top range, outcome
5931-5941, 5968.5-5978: 1.06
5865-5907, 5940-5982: 1.05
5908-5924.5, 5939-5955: 0.98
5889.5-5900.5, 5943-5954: 1.19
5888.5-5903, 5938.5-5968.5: 1.17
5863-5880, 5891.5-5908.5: 0.88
